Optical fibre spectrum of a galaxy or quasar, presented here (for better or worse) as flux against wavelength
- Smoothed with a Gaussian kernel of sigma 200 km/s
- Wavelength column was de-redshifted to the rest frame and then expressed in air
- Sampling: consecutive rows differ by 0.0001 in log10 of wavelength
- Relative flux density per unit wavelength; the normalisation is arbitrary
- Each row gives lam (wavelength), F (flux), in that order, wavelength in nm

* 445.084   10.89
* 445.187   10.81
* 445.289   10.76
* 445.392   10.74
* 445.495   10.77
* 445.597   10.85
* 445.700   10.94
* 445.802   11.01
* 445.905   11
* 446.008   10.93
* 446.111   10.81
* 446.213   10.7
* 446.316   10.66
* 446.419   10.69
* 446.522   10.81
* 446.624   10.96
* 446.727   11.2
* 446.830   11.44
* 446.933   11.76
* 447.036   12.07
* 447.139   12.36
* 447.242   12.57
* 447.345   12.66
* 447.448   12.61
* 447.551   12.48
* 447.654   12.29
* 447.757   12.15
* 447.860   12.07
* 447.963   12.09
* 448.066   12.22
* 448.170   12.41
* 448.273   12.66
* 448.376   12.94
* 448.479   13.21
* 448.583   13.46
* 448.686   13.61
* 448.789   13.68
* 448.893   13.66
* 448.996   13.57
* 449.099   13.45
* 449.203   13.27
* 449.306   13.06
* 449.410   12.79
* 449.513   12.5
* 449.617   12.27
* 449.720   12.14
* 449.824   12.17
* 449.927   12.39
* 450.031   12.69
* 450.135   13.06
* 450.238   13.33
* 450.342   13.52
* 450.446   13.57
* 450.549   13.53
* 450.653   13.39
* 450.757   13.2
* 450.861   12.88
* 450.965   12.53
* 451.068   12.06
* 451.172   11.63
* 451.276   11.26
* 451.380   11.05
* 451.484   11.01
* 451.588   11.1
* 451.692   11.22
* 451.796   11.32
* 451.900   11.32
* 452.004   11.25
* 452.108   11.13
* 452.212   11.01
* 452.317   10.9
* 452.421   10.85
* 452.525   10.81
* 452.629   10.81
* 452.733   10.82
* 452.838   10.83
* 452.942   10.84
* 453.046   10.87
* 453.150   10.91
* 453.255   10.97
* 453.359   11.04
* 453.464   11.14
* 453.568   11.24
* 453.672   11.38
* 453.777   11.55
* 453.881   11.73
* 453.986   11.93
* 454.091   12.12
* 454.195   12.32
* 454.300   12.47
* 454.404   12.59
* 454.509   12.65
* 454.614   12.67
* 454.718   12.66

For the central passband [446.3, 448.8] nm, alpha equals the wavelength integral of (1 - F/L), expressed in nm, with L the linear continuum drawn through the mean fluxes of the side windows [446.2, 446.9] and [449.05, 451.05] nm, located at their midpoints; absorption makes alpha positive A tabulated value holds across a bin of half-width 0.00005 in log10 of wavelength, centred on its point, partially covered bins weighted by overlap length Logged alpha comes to -0.147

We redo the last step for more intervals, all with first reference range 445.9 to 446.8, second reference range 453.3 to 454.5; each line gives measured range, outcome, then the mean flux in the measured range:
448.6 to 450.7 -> -0.338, 13.1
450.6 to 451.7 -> -0.049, 12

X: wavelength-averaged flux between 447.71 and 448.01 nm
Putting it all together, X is 12.1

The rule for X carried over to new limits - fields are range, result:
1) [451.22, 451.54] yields 11.1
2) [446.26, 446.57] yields 10.7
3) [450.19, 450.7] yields 13.5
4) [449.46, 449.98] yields 12.3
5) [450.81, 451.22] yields 12.3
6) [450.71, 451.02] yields 12.9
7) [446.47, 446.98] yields 11.2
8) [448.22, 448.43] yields 12.8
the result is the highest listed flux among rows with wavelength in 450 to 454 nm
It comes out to 13.57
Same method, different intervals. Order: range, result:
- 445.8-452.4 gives 13.68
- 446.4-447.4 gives 12.66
